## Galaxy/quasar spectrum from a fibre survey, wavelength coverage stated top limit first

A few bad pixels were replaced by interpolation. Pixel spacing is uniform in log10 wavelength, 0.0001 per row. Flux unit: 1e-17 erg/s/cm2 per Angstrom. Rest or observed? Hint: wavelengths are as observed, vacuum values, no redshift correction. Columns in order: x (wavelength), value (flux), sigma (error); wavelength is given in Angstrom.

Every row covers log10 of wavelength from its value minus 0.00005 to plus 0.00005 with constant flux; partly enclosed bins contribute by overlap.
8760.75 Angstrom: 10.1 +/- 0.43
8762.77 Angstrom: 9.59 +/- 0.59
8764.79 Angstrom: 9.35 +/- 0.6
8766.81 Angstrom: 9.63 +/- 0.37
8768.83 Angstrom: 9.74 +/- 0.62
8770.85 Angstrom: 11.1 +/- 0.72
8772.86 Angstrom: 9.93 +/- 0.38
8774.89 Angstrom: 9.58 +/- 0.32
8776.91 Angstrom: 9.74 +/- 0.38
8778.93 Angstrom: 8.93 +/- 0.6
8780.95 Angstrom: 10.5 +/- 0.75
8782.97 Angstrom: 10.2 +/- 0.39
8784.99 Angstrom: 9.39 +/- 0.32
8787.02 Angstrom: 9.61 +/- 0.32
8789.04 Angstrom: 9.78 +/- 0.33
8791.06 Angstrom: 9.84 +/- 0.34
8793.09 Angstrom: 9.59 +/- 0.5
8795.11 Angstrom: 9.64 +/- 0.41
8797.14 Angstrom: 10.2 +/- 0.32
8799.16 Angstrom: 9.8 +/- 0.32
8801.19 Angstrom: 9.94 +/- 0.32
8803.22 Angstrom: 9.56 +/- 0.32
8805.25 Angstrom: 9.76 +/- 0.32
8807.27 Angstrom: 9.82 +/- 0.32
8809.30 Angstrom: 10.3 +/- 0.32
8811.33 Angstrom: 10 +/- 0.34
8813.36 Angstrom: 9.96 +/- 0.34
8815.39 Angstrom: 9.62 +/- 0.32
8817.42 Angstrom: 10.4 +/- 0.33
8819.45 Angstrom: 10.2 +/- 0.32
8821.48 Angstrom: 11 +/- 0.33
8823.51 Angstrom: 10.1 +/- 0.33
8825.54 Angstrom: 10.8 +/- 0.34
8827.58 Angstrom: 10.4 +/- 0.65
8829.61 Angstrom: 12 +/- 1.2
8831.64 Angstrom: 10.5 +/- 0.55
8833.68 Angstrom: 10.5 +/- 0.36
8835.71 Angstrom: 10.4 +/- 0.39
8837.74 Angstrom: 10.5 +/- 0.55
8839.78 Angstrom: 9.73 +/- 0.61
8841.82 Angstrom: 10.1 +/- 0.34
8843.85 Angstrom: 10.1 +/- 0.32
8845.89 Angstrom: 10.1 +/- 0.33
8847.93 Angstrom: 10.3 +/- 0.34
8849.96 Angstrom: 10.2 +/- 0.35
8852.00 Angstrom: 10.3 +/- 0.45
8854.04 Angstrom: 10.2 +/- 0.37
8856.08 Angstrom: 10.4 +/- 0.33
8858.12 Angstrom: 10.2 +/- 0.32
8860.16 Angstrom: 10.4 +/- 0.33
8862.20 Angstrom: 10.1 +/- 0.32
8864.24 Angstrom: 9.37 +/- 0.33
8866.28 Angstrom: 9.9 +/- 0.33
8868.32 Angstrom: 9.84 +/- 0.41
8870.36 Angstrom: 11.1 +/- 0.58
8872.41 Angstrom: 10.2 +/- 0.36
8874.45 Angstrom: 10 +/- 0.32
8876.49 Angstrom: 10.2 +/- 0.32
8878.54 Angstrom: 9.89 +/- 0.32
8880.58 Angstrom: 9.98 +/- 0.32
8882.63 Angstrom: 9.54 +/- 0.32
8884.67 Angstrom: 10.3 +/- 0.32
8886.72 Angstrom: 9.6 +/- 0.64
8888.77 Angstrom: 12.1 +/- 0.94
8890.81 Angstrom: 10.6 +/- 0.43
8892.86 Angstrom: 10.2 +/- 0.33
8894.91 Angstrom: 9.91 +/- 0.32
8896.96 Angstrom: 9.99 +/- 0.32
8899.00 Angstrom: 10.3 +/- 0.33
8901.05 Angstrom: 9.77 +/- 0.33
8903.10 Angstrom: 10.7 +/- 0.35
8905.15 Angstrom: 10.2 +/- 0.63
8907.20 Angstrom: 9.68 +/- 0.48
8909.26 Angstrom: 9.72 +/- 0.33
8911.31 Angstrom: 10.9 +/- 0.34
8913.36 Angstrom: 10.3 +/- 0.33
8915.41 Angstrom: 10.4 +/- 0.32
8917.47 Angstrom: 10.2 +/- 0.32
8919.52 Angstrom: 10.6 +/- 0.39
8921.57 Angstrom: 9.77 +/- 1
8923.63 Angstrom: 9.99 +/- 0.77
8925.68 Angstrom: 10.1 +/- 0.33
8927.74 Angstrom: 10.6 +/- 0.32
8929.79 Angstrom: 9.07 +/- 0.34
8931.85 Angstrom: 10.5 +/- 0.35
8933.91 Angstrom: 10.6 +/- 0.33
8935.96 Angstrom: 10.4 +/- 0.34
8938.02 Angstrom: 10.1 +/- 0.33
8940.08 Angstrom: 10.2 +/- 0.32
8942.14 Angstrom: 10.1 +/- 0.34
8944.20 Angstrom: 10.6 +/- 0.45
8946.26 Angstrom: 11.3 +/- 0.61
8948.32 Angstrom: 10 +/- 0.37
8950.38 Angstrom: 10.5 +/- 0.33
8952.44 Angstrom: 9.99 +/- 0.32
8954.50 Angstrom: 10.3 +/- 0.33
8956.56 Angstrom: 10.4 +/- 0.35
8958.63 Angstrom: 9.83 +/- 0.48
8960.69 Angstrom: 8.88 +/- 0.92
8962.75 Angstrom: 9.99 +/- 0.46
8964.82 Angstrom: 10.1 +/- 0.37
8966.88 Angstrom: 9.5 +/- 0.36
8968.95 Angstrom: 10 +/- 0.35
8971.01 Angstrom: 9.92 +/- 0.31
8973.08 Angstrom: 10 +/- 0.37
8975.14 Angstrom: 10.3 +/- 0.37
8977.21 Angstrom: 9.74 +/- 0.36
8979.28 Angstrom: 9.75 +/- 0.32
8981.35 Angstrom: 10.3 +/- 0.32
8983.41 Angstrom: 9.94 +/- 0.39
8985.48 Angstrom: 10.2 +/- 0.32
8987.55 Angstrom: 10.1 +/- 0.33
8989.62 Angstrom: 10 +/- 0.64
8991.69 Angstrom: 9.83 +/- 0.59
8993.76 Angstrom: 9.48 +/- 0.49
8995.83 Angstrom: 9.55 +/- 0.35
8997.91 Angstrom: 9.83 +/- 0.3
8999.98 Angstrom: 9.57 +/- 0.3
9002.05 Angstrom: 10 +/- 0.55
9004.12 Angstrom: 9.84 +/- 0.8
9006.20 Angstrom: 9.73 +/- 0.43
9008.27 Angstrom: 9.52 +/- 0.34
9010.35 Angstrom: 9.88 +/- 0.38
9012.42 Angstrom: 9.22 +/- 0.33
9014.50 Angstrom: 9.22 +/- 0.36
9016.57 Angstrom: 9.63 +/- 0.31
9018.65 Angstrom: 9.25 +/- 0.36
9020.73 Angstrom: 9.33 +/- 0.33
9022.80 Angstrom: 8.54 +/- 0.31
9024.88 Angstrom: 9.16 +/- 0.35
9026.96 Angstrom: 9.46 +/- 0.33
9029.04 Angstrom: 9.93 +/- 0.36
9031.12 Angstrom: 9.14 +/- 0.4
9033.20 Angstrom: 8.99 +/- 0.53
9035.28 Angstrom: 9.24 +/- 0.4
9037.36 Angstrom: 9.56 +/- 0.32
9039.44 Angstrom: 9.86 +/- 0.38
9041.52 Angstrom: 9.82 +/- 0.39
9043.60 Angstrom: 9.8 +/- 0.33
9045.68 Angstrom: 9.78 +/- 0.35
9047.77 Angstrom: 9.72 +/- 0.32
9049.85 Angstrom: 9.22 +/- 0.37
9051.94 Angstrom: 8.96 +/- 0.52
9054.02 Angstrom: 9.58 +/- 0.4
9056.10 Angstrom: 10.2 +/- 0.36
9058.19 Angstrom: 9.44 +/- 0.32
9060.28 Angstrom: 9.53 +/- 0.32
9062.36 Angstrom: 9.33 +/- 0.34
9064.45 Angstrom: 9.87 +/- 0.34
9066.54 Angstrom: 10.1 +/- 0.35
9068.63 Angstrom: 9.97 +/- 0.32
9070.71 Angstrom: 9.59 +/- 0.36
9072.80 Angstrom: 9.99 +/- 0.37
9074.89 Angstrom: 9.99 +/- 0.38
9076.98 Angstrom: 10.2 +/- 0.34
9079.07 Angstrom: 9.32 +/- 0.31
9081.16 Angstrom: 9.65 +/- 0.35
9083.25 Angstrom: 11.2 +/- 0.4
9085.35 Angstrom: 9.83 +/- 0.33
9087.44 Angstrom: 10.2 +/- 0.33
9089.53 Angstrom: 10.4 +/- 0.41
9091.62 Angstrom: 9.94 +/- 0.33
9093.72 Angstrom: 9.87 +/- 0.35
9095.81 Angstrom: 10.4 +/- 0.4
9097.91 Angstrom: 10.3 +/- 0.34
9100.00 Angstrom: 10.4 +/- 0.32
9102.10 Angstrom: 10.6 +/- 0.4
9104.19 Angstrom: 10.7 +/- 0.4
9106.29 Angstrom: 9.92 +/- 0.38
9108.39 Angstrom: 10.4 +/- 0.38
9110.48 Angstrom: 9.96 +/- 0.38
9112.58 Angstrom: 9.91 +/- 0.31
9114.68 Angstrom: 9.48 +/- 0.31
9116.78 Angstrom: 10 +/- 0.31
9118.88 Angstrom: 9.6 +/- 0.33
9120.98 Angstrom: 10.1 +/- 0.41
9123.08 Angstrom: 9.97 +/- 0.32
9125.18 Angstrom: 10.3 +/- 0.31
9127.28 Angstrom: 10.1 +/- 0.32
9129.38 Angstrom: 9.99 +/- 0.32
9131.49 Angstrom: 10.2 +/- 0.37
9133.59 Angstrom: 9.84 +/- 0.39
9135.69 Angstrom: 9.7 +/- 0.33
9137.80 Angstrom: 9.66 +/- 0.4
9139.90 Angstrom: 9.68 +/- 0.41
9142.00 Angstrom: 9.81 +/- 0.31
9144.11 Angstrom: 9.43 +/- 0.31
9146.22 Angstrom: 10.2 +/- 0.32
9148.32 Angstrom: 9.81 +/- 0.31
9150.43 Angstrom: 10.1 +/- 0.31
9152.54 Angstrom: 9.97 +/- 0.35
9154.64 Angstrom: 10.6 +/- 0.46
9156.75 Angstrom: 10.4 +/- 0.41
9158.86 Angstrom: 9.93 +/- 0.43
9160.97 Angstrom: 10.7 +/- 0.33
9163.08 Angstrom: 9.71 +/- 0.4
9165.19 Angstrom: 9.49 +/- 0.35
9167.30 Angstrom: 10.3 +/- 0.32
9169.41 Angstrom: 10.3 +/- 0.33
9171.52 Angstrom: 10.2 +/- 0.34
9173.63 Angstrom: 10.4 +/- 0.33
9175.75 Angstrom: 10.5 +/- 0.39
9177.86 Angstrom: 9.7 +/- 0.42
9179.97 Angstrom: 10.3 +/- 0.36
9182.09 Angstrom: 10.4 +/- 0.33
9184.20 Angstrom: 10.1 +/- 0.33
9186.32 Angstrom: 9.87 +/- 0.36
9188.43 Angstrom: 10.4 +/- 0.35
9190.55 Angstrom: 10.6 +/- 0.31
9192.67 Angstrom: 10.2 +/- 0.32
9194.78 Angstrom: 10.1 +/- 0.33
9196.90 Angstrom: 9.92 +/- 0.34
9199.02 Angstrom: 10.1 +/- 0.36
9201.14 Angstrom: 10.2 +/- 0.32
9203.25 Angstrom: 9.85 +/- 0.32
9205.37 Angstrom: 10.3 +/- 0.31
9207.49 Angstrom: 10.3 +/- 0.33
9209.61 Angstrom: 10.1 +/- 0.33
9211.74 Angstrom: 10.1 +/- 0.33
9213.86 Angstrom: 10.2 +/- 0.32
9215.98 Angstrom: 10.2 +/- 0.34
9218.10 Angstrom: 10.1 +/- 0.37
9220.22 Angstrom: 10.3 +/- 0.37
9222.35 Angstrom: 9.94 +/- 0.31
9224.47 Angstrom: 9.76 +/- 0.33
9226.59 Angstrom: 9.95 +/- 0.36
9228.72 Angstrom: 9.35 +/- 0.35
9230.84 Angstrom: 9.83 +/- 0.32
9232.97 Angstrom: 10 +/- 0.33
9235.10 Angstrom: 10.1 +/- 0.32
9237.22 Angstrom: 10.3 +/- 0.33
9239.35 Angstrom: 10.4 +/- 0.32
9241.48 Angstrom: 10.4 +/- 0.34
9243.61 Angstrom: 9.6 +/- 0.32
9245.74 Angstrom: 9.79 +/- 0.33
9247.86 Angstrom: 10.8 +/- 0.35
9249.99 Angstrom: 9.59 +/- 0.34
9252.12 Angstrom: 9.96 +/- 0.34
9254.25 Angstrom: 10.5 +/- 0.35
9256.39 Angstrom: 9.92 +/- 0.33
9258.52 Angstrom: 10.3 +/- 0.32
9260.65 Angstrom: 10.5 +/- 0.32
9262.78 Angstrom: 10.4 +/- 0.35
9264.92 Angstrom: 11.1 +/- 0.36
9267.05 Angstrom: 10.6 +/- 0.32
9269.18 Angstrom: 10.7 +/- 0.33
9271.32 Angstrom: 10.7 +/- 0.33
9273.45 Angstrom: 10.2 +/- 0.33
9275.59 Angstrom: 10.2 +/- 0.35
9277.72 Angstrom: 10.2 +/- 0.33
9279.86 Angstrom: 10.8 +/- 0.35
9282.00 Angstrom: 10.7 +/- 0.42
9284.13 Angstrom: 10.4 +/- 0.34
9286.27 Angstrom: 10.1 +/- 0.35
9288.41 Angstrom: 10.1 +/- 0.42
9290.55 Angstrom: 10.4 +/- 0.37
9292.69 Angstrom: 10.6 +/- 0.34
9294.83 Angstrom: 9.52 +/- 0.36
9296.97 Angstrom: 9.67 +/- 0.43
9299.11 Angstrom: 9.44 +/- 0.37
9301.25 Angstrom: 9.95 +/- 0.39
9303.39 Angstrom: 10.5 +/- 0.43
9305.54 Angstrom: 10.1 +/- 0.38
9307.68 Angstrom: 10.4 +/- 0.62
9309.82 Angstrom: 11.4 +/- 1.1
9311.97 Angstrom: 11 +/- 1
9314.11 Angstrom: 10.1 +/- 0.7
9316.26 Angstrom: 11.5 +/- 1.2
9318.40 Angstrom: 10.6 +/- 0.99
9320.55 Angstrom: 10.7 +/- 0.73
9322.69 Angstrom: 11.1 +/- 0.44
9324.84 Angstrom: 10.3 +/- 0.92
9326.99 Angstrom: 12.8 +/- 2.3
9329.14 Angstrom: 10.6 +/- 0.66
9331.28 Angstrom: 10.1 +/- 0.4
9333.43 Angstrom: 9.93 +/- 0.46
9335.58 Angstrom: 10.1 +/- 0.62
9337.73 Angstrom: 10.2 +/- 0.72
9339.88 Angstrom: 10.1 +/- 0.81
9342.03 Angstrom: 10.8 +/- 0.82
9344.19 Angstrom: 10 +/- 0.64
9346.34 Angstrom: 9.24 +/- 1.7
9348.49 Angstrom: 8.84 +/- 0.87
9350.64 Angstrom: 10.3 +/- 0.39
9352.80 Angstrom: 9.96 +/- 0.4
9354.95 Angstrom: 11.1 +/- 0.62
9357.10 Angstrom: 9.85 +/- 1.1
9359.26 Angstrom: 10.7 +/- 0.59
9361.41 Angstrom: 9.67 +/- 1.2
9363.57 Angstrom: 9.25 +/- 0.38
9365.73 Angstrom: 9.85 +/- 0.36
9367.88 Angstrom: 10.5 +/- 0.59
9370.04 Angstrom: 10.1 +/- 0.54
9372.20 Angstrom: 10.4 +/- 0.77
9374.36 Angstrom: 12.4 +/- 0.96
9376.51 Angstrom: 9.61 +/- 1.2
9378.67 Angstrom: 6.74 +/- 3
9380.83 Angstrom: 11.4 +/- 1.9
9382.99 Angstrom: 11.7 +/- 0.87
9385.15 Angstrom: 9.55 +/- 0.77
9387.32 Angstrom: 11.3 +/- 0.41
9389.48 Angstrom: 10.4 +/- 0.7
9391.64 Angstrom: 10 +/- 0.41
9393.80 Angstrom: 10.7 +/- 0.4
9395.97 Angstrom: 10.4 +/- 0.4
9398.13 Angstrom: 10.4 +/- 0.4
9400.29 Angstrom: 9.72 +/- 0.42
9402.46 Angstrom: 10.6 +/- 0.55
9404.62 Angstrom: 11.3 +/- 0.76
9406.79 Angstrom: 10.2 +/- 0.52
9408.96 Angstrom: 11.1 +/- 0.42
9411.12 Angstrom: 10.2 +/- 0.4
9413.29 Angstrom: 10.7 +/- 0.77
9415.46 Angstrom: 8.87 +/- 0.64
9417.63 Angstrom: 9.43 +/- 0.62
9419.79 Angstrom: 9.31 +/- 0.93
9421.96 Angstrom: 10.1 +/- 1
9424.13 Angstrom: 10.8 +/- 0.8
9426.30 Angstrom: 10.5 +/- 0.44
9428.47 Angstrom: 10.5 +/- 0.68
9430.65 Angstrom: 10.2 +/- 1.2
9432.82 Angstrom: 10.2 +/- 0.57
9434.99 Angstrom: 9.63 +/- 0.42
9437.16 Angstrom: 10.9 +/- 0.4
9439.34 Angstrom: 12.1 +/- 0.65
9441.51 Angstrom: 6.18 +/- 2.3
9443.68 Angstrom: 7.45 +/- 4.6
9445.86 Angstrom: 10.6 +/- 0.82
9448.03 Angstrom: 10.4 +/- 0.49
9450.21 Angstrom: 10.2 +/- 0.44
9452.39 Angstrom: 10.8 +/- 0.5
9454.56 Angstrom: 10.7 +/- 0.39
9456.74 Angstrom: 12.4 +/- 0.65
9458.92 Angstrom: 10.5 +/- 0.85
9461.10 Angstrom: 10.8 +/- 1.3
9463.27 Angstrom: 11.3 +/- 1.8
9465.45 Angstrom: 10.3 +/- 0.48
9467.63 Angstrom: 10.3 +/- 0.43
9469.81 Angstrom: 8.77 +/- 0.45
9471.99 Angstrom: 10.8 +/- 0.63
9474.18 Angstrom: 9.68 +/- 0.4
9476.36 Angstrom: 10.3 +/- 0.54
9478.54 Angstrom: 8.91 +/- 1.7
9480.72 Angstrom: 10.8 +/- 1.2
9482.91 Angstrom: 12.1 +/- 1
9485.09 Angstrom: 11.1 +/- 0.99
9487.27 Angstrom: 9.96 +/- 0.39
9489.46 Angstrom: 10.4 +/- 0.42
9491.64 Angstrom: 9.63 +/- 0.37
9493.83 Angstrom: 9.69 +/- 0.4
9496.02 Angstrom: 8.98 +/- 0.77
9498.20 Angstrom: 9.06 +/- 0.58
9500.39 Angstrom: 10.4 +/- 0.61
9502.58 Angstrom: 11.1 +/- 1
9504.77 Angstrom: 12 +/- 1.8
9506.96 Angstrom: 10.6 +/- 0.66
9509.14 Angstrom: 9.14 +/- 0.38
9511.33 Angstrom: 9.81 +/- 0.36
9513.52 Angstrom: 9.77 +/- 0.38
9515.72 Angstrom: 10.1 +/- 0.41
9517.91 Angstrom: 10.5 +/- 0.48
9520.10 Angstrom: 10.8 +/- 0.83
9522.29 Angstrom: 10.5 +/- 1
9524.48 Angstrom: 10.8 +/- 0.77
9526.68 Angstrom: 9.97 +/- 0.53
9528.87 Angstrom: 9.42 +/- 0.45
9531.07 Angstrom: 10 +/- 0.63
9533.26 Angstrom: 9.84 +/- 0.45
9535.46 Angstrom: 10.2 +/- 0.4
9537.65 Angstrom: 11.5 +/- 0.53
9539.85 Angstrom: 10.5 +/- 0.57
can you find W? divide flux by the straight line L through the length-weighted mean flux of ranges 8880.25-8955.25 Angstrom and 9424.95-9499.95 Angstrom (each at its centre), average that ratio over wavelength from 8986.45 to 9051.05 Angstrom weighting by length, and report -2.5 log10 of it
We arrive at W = 0.08 mag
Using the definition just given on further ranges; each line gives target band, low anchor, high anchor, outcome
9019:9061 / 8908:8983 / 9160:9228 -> 0.075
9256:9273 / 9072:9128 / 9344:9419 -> -0.041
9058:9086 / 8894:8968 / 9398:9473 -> 0.033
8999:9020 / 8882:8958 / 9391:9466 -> 0.075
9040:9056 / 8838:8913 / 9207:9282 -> 0.064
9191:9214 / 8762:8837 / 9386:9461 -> 0.005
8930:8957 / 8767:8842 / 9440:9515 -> -0.026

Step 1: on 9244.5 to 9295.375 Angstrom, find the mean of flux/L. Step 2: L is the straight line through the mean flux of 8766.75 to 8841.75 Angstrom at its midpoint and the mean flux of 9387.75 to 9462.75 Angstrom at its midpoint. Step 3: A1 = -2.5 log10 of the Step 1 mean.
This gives -0.01 mag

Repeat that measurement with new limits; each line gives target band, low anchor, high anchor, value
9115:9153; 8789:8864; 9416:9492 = 0.032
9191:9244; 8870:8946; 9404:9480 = 0.013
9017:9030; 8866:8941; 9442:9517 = 0.103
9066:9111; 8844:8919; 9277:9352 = 0.015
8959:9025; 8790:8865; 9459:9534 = 0.053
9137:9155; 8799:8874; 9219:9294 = 0.036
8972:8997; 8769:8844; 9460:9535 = 0.021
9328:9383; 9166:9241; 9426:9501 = 0.006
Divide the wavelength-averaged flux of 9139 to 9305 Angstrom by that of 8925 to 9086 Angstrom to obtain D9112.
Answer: 1.03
